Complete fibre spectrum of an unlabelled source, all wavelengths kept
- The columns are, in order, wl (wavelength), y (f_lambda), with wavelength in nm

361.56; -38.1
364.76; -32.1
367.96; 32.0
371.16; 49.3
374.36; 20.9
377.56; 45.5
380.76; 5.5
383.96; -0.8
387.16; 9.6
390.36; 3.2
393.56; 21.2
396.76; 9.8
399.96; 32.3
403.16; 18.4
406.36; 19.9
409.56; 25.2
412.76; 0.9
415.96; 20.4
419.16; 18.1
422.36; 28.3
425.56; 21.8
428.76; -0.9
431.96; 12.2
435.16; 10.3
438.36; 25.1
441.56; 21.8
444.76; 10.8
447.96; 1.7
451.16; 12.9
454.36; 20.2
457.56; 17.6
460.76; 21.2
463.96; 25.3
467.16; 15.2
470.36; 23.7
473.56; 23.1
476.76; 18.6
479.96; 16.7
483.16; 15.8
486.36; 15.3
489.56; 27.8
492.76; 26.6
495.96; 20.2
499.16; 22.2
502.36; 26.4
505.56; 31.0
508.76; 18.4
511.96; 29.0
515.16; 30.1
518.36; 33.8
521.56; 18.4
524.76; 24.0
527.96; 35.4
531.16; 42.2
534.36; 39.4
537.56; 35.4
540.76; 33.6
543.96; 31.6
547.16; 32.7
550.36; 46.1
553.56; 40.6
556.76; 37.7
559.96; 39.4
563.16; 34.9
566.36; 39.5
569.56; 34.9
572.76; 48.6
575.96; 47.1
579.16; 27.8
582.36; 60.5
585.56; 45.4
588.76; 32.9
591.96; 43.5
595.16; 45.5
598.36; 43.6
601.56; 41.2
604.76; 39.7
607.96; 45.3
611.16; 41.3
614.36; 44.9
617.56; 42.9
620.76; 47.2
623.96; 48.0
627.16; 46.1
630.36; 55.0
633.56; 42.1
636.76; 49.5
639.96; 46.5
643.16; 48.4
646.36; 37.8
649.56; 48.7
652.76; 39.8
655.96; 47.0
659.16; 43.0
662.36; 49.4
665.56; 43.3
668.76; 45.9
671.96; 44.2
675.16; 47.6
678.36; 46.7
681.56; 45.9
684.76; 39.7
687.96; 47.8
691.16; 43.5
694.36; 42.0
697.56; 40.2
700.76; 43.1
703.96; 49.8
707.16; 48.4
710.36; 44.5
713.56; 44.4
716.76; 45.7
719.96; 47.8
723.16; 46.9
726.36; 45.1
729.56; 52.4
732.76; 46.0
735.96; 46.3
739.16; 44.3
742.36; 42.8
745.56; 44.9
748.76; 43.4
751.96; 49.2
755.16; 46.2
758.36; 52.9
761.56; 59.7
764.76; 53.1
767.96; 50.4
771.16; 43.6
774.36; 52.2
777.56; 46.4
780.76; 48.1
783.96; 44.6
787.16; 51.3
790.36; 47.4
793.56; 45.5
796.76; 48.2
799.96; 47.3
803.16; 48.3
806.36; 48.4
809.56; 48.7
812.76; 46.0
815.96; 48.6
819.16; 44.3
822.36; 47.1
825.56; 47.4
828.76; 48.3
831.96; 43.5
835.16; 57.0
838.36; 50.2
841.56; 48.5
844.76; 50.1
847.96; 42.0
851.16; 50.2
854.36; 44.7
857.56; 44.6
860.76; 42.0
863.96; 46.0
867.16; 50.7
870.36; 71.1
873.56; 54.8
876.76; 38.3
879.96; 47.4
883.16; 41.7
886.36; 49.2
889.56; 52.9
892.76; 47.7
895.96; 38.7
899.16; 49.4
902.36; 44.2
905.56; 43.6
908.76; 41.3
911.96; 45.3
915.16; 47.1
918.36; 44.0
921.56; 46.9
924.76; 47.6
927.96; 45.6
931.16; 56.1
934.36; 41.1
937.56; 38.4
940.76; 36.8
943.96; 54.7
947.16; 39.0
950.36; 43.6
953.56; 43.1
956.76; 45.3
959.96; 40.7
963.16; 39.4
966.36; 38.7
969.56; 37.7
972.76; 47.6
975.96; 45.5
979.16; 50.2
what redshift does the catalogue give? 0.32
